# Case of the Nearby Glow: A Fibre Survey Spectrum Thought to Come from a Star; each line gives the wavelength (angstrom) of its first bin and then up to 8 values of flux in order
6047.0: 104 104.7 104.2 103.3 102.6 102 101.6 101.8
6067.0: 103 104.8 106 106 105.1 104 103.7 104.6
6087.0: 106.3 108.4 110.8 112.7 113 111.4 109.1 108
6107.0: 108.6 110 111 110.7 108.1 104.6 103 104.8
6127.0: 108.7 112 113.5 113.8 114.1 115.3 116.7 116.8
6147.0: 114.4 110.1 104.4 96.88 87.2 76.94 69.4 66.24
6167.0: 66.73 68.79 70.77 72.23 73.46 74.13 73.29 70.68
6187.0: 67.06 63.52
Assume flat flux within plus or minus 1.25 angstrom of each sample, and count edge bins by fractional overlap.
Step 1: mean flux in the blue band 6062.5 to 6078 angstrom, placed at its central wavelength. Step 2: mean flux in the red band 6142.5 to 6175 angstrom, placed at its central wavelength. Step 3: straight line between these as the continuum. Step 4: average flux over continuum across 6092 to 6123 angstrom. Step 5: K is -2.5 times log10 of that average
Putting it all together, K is -0.13 mag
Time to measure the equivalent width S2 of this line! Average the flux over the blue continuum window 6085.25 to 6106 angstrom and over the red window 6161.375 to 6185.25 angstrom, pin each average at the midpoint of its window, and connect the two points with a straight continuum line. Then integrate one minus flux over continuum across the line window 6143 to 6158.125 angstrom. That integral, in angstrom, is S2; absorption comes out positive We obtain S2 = -4.2 angstrom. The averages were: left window 110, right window 70.6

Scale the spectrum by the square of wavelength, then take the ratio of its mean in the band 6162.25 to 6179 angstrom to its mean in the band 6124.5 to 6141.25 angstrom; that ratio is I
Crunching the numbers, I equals 0.63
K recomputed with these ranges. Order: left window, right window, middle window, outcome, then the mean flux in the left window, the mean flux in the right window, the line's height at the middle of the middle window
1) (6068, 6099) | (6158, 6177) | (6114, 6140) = -0.24 mag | 107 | 70.6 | 88.2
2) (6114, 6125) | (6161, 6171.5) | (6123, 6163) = -0.21 mag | 106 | 68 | 86.9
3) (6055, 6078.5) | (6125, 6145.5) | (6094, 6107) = -0.02 mag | 104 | 113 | 108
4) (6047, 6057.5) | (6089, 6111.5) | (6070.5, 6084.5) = 0.02 mag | 104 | 110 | 107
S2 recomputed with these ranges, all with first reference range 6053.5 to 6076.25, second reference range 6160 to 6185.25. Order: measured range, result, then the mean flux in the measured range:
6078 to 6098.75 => -2.5 angstrom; 108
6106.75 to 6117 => -2.4 angstrom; 110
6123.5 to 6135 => -3.6 angstrom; 110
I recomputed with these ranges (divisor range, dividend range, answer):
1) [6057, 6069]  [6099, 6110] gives 1.08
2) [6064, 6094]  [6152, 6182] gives 0.74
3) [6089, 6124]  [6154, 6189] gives 0.68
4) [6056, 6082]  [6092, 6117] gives 1.08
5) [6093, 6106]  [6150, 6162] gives 0.83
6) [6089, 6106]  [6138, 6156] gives 1.01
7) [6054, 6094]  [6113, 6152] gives 1.08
